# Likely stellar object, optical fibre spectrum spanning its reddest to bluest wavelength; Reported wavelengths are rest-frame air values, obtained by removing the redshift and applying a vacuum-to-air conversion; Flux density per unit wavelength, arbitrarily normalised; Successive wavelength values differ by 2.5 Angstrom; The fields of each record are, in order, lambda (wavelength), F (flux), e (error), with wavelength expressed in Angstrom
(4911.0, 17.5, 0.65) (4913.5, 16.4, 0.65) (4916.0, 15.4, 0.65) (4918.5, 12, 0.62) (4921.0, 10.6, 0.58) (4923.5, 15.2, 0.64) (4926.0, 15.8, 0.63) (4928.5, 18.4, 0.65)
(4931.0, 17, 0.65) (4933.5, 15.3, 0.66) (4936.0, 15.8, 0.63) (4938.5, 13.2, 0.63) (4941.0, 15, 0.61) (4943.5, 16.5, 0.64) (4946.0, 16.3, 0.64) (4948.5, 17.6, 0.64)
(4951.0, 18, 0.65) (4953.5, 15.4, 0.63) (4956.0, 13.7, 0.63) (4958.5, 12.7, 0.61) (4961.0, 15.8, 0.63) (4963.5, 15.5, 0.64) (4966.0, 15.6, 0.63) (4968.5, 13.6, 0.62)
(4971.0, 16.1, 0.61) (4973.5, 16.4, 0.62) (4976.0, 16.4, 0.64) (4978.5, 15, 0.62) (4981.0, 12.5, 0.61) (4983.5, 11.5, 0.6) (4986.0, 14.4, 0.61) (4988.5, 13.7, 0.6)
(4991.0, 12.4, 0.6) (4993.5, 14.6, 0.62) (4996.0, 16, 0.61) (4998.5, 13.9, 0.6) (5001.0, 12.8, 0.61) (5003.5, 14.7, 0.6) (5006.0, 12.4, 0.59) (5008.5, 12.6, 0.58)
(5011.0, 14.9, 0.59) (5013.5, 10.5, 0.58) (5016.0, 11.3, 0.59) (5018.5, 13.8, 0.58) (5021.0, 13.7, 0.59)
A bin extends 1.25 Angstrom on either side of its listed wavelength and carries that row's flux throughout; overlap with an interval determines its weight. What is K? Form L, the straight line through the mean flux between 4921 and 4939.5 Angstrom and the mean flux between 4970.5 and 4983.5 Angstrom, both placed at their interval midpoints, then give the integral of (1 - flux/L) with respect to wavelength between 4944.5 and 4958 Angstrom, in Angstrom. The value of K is -0.7 Angstrom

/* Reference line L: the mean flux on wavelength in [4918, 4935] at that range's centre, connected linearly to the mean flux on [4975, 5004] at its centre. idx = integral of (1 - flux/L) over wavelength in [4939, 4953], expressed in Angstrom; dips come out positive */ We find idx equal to -1.6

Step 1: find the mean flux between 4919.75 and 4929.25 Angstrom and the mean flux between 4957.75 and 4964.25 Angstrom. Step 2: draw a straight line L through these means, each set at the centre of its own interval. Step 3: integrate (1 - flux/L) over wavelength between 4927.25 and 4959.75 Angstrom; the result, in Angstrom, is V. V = -2.14 Angstrom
